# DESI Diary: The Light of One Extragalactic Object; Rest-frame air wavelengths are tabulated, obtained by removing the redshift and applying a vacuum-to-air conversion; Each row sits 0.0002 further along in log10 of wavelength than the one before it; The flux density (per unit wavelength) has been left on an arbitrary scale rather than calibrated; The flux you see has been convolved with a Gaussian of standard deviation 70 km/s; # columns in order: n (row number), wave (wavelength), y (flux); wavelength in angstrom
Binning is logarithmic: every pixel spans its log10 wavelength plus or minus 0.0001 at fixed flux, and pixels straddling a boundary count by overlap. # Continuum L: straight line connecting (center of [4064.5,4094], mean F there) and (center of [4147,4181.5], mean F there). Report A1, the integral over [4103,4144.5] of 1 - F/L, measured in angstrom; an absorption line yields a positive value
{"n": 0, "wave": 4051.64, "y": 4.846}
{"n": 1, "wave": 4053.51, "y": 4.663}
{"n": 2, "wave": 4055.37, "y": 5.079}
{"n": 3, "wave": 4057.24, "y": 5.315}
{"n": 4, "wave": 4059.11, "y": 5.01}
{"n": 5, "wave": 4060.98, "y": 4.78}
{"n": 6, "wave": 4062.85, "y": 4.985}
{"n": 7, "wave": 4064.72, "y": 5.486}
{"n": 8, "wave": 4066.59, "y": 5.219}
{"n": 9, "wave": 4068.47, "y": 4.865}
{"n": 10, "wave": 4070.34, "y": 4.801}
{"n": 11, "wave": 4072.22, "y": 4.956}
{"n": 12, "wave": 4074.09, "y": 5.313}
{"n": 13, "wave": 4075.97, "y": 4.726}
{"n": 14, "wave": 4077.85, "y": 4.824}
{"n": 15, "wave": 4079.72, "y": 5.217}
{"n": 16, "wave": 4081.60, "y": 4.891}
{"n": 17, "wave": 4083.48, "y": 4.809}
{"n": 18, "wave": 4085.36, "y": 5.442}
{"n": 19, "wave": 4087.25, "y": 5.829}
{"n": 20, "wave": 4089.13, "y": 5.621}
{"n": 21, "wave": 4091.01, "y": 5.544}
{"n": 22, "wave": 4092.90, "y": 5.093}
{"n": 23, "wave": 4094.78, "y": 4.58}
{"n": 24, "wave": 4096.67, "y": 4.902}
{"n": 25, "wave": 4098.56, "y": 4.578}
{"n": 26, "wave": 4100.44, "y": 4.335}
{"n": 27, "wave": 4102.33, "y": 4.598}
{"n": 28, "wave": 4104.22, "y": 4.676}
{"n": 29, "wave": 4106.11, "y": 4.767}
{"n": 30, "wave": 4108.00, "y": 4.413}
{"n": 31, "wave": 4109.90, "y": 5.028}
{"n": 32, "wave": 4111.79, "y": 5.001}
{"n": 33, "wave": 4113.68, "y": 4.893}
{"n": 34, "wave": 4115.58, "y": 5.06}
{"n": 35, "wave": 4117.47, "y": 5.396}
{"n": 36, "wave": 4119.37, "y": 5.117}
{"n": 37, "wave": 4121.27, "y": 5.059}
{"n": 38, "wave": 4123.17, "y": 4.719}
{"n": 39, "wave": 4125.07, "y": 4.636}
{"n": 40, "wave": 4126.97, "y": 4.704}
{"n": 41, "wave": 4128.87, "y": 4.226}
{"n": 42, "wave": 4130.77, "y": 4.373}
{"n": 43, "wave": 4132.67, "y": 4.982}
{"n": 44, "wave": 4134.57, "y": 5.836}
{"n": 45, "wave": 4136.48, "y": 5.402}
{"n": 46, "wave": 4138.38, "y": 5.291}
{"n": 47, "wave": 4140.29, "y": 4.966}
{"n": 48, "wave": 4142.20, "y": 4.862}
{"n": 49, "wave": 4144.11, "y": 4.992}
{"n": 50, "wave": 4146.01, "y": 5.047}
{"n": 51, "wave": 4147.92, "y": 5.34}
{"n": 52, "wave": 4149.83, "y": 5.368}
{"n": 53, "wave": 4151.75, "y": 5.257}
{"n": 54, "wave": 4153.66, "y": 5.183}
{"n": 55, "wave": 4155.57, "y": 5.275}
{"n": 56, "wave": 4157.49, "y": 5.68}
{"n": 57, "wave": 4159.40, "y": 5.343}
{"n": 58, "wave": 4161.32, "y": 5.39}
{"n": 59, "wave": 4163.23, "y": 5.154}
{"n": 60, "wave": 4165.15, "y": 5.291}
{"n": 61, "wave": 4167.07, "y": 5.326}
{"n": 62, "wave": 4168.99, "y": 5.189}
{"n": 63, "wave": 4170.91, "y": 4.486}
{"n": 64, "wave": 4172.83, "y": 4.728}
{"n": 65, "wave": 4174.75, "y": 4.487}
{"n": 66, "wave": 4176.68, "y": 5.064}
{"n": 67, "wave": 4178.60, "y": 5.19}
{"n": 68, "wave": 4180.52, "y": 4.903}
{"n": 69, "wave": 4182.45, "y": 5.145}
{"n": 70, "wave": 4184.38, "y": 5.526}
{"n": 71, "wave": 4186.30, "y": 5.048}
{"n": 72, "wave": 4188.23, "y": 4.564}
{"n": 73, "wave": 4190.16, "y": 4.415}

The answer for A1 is 1.8 angstrom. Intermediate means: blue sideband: 5.15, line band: 4.92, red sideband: 5.15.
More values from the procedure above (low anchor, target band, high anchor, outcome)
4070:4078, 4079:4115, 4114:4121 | 0.6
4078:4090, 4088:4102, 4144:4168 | 0.9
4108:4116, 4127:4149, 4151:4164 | 0.6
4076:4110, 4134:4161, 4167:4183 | -1.9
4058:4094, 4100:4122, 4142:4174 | 1.2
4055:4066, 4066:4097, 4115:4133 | -0.5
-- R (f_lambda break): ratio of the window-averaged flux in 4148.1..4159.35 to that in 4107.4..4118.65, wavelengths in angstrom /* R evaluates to 1.07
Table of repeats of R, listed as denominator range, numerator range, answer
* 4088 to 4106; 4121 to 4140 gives 1.01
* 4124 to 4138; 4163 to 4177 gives 1.01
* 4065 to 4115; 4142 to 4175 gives 1.04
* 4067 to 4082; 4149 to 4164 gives 1.08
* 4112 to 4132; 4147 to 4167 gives 1.10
